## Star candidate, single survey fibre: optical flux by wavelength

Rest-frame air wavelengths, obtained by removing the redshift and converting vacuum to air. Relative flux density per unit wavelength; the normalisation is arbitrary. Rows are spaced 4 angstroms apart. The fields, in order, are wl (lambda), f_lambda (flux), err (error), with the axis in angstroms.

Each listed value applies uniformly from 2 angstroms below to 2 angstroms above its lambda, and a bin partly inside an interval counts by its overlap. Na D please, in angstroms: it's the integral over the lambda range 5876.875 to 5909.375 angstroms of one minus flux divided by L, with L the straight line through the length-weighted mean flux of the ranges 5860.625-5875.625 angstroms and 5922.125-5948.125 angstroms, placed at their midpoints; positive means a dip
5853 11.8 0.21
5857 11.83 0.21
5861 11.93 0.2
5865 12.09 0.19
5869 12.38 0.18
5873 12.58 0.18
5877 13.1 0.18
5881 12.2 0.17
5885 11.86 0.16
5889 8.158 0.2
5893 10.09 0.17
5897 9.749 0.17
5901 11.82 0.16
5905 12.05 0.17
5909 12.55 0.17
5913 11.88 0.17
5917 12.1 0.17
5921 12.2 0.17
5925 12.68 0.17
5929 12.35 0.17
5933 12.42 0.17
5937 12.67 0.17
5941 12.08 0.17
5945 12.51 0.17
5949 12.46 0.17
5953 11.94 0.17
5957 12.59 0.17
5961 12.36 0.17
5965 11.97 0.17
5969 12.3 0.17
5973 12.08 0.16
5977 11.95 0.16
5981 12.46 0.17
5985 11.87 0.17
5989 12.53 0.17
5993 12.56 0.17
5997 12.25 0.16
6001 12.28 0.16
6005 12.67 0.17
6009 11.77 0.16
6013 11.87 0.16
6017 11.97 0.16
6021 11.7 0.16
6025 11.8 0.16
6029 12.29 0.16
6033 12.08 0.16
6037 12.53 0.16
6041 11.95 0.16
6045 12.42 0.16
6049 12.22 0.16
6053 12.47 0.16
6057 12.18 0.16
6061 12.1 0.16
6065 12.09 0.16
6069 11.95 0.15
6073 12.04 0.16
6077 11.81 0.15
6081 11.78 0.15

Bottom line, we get 3.3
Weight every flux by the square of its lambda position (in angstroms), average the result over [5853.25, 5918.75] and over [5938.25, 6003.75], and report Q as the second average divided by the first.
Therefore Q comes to 1.08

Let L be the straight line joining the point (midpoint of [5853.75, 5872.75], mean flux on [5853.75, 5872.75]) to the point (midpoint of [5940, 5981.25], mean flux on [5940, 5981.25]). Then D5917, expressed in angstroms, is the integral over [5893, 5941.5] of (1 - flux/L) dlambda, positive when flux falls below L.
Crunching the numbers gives 0.8 angstroms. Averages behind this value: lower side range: 12.1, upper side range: 12.2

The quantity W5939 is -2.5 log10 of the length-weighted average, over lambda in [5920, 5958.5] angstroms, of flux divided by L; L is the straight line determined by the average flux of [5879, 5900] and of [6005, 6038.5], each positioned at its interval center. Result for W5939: -0.123 mag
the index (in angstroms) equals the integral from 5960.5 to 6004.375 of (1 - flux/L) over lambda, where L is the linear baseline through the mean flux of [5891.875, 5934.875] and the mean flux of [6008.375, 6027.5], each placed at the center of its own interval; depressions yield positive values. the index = -1.5 angstroms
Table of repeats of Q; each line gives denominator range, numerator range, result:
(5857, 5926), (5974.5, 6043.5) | 1.08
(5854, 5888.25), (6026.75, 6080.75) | 1.07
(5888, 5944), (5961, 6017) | 1.07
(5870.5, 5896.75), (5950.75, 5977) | 1.11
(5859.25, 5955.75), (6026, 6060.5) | 1.08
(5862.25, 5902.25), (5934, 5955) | 1.10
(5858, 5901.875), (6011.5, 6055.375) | 1.12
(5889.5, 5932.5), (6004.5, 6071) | 1.08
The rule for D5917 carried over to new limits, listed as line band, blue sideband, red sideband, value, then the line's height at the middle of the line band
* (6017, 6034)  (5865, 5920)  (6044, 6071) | 0.2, 12.1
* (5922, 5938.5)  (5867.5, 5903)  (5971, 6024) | -1.2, 11.6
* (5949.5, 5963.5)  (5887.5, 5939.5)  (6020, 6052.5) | -0.6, 11.8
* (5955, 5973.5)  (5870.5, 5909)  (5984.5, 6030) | -0.7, 11.9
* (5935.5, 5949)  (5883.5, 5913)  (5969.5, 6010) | -1.0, 11.6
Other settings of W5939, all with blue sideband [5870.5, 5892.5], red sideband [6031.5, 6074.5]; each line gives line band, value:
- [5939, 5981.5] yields -0.04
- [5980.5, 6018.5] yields -0.02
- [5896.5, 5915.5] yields -0.02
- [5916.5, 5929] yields -0.06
